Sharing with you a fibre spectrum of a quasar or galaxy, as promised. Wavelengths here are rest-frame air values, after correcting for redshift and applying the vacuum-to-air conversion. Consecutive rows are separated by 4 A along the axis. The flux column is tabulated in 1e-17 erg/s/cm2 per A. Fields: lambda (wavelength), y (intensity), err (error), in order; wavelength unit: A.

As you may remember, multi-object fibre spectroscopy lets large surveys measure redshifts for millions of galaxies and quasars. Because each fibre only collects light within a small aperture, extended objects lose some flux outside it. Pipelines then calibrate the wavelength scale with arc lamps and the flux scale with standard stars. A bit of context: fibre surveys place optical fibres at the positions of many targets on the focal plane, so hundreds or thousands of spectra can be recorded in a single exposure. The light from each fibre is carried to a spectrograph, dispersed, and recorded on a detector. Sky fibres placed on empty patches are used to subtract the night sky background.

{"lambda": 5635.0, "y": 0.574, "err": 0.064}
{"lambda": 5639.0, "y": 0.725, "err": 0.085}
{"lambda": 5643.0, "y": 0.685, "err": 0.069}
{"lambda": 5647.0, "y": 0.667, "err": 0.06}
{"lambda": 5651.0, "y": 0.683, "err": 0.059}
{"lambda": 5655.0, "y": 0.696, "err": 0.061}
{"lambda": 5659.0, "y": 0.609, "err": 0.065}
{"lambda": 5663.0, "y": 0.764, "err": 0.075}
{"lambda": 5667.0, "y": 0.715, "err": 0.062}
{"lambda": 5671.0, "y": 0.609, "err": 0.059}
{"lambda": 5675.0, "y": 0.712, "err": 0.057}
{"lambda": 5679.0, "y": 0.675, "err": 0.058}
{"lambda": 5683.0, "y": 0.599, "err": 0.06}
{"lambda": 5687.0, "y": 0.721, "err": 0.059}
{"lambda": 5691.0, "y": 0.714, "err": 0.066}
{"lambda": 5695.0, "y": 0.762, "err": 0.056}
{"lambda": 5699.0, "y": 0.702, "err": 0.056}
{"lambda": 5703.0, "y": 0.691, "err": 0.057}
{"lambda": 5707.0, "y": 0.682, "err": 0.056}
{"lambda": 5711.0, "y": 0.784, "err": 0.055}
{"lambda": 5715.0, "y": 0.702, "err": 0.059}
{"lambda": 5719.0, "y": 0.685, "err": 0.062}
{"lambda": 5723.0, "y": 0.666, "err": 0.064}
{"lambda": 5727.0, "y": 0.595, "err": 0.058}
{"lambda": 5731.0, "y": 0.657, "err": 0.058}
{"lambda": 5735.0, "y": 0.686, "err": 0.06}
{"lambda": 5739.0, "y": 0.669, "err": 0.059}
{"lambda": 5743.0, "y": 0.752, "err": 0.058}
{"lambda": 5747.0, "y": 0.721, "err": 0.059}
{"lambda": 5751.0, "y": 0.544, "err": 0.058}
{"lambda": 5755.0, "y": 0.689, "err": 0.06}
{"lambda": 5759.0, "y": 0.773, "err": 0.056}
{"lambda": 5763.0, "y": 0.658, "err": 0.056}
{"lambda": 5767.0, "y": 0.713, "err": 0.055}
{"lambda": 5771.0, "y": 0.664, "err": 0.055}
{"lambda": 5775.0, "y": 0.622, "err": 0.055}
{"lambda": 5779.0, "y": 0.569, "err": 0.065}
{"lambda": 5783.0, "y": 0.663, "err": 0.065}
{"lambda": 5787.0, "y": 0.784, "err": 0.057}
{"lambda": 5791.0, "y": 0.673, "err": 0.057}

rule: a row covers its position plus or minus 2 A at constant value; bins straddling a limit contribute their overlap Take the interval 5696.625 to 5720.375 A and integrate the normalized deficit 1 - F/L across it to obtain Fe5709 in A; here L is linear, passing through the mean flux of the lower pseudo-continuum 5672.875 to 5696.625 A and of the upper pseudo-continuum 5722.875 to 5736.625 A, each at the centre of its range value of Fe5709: -1.4 A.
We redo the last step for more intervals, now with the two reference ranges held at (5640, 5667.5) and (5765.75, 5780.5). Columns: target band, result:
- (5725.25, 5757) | -0.5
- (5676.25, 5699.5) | -0.7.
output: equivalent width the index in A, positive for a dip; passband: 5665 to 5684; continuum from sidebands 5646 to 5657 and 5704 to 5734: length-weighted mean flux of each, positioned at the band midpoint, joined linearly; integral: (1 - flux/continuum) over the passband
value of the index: 0.5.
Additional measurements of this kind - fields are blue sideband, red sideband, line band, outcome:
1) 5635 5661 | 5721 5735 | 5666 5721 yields -3.4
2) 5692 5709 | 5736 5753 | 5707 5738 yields 0.4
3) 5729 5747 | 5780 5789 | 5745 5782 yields 2.1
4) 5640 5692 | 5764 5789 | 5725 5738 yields 0.5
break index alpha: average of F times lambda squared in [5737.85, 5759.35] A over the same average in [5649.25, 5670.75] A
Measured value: 1.0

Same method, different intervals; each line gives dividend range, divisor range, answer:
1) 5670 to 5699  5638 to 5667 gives 1.01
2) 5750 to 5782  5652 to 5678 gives 1.00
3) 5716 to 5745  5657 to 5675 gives 1.02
